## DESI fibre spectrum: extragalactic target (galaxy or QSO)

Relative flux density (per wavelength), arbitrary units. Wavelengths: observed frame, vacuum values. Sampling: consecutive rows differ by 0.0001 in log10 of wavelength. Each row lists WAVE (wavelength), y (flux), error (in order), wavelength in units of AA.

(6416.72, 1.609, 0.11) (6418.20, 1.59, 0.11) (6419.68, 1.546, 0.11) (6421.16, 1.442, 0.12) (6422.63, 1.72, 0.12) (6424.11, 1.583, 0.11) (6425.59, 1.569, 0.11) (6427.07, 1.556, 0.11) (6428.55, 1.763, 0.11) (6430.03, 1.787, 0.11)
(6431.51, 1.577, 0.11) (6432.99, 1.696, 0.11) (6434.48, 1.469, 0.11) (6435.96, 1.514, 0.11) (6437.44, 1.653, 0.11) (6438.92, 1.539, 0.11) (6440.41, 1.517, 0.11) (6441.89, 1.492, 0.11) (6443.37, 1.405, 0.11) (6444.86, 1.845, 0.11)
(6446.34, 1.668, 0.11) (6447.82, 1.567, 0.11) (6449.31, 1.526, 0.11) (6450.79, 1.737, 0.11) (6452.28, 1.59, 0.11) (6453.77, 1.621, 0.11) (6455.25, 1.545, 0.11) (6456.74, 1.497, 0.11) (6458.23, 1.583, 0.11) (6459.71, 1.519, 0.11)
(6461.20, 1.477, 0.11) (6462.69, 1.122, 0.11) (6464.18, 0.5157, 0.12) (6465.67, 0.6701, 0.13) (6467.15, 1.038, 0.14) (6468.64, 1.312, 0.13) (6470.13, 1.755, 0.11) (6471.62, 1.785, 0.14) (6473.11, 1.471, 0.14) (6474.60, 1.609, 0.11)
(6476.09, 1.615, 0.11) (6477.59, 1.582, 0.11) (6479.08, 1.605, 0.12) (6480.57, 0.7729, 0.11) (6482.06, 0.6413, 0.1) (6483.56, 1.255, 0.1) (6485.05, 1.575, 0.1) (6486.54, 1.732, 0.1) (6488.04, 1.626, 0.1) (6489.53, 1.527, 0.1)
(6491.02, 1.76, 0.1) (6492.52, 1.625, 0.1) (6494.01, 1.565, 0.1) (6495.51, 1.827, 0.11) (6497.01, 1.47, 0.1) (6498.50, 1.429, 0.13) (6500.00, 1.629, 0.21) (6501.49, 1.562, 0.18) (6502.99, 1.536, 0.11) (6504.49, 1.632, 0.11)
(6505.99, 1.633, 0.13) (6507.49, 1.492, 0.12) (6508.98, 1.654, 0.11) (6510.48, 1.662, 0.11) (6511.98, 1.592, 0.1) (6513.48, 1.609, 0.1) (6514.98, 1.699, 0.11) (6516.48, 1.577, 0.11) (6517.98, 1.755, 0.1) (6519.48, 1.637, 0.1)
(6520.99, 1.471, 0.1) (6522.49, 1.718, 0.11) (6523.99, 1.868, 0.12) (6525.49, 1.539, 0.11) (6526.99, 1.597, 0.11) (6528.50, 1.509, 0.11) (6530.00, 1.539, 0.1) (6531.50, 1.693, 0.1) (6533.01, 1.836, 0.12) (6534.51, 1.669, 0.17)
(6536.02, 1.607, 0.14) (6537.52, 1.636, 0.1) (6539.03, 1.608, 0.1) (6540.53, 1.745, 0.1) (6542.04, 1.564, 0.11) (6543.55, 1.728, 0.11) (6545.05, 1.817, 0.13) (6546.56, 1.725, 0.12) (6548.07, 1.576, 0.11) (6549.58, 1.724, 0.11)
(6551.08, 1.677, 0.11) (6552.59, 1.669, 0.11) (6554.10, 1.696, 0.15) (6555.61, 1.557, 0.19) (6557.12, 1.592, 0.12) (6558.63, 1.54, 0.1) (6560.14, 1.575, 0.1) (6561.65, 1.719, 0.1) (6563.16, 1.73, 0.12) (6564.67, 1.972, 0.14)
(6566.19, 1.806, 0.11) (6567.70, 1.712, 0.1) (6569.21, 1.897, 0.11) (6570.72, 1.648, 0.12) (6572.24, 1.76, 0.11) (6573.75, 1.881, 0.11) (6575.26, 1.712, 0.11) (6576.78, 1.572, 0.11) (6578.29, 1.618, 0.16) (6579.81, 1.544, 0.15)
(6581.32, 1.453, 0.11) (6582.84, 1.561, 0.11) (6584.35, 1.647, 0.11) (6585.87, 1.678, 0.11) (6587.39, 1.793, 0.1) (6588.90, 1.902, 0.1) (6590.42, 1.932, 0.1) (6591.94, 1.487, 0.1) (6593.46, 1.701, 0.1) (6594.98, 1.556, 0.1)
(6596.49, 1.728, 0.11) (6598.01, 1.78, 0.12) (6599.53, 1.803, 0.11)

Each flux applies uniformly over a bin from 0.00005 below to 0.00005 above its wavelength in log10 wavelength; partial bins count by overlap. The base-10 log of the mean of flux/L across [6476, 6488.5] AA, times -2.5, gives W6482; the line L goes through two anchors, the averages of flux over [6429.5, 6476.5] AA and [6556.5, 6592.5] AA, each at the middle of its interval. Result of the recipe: 0.135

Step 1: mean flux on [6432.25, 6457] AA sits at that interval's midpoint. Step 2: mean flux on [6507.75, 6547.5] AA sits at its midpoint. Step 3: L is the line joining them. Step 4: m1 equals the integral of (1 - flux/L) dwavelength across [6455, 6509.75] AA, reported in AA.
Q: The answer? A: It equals 5.6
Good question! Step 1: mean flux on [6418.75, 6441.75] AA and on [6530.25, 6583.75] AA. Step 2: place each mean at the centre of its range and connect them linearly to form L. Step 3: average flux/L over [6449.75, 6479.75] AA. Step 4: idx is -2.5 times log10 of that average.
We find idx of 0.13 mag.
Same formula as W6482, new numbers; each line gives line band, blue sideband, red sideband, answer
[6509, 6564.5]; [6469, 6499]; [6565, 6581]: -0.02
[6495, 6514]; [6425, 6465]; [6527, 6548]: 0.02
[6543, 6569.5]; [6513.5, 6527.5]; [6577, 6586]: -0.06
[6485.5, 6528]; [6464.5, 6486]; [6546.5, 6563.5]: -0.12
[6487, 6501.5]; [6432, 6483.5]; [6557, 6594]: -0.06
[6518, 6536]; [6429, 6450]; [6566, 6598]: 0.01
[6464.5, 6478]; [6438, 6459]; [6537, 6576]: 0.16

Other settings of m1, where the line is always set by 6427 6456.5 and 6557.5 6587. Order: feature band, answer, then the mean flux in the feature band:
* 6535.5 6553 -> -0.07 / 1.67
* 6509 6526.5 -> 0.04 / 1.65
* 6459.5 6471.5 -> 3.15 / 1.19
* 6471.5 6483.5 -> 1.98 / 1.36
